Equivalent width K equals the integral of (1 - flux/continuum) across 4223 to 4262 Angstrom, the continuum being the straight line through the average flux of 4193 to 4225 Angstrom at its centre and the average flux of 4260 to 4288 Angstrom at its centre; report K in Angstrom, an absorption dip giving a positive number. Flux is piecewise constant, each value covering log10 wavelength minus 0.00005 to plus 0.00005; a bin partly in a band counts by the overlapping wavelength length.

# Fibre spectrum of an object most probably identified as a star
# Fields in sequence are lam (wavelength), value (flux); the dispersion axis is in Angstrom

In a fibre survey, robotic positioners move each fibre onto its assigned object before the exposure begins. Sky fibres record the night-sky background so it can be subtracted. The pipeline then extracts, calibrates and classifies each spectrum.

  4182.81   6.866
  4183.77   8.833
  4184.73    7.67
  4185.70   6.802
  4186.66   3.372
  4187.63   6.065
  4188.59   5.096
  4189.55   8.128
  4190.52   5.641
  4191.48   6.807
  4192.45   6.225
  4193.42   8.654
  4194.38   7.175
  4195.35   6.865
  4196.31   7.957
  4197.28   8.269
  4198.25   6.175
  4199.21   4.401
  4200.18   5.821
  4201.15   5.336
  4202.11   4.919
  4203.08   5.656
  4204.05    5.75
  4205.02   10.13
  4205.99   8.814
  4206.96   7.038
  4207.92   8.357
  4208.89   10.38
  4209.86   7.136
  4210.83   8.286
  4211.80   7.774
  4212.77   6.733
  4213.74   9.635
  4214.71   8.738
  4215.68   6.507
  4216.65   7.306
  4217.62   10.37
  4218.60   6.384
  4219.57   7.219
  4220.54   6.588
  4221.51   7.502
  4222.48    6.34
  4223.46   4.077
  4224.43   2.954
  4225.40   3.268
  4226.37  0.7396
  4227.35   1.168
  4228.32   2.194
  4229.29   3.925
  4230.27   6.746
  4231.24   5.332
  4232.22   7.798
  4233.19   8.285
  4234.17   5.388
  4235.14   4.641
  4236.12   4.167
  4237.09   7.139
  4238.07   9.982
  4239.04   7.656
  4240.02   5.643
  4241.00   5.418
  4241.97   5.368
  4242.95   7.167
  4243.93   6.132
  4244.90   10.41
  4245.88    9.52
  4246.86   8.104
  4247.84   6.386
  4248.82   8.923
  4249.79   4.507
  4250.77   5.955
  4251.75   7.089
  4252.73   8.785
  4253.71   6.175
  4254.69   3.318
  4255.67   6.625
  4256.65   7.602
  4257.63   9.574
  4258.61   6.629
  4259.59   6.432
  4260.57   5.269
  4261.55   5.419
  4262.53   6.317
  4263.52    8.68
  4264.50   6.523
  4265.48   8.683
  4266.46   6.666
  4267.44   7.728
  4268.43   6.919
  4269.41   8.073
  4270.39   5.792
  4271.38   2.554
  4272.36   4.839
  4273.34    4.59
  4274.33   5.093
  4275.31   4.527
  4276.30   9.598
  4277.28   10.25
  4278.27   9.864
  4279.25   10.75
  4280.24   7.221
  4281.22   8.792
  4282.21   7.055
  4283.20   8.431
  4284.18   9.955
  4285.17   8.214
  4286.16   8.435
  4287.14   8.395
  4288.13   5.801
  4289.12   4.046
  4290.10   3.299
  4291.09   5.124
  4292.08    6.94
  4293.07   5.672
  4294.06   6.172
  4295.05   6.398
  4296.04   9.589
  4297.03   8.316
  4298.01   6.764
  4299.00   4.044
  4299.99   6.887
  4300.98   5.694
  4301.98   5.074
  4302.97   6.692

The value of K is 6.3 Angstrom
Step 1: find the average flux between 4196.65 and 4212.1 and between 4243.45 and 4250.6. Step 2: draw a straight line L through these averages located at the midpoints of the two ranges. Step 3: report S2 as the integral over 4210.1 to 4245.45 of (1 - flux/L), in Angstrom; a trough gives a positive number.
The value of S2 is 5.5 Angstrom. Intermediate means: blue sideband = 7.14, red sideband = 7.64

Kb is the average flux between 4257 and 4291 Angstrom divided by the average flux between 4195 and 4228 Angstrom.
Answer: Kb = 1.1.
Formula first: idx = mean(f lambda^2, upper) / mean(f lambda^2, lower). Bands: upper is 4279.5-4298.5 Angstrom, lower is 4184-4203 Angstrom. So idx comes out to 1.2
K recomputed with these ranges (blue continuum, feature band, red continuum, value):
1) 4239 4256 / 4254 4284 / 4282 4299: -0.7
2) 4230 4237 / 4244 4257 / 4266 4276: -2.6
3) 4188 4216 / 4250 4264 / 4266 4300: 0.7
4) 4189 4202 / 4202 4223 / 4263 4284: -2.6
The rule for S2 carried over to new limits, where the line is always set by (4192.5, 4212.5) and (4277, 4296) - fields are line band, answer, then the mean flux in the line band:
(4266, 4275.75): 2.3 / 5.68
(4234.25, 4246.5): 0.7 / 6.9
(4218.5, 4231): 4.8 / 4.51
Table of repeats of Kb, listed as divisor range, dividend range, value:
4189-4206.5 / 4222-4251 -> 0.86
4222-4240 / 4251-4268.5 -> 1.35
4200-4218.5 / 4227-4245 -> 0.78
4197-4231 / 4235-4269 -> 1.09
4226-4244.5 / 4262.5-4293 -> 1.27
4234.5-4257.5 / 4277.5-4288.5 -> 1.24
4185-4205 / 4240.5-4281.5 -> 1.10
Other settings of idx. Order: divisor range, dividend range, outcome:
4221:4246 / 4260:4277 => 1.14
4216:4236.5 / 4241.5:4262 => 1.31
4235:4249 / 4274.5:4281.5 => 1.22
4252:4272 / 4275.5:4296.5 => 1.15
